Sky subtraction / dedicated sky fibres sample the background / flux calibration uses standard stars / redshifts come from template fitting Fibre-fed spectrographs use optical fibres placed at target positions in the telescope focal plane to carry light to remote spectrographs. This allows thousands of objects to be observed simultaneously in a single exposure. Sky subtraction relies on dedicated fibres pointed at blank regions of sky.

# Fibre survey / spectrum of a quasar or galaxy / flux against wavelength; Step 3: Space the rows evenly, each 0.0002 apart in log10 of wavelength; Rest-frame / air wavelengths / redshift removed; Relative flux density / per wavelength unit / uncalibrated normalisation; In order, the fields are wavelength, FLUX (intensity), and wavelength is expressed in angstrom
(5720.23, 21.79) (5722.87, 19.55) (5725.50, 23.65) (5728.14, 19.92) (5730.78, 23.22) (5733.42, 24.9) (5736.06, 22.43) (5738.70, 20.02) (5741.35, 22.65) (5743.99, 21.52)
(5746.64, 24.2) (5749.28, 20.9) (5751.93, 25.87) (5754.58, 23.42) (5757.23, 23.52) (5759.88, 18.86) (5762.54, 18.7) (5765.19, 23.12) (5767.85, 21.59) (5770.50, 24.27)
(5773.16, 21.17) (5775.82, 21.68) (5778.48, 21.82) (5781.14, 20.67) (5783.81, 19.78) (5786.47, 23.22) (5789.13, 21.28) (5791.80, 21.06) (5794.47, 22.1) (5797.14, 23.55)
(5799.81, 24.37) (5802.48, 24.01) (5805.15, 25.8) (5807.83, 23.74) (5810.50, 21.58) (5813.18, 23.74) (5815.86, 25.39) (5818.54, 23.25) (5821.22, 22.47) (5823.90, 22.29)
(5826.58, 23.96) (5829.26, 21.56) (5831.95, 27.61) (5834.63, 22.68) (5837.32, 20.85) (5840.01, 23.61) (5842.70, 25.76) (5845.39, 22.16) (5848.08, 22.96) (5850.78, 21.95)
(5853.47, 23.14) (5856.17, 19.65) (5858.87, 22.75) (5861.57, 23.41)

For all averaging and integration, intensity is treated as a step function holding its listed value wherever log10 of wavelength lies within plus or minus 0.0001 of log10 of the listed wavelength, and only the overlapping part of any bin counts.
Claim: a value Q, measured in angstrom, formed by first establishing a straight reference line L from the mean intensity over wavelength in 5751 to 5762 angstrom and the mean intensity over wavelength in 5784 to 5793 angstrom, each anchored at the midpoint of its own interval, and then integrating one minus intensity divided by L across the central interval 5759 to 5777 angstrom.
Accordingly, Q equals 0.6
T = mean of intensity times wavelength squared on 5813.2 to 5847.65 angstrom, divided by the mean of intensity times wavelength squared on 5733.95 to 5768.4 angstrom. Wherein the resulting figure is 1.09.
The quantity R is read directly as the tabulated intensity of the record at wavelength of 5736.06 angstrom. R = 22.43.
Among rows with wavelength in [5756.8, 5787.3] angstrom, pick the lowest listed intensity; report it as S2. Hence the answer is 18.7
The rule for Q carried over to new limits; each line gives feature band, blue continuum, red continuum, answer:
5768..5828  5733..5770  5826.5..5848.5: 0.4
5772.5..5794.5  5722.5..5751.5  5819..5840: 1.3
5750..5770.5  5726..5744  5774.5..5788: -0.4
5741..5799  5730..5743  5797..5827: 2.6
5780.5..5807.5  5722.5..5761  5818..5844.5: 0.4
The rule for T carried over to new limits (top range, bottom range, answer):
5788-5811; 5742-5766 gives 1.06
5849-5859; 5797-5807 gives 0.91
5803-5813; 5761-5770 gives 1.13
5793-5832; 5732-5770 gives 1.08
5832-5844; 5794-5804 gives 1.01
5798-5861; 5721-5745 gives 1.09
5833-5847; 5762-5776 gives 1.08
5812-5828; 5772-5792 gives 1.12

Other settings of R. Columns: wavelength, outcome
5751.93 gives 25.87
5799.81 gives 24.37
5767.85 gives 21.59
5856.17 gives 19.65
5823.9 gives 22.29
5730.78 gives 23.22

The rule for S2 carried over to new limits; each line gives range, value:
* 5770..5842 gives 19.78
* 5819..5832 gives 21.56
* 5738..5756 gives 20.02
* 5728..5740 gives 19.92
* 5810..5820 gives 21.58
